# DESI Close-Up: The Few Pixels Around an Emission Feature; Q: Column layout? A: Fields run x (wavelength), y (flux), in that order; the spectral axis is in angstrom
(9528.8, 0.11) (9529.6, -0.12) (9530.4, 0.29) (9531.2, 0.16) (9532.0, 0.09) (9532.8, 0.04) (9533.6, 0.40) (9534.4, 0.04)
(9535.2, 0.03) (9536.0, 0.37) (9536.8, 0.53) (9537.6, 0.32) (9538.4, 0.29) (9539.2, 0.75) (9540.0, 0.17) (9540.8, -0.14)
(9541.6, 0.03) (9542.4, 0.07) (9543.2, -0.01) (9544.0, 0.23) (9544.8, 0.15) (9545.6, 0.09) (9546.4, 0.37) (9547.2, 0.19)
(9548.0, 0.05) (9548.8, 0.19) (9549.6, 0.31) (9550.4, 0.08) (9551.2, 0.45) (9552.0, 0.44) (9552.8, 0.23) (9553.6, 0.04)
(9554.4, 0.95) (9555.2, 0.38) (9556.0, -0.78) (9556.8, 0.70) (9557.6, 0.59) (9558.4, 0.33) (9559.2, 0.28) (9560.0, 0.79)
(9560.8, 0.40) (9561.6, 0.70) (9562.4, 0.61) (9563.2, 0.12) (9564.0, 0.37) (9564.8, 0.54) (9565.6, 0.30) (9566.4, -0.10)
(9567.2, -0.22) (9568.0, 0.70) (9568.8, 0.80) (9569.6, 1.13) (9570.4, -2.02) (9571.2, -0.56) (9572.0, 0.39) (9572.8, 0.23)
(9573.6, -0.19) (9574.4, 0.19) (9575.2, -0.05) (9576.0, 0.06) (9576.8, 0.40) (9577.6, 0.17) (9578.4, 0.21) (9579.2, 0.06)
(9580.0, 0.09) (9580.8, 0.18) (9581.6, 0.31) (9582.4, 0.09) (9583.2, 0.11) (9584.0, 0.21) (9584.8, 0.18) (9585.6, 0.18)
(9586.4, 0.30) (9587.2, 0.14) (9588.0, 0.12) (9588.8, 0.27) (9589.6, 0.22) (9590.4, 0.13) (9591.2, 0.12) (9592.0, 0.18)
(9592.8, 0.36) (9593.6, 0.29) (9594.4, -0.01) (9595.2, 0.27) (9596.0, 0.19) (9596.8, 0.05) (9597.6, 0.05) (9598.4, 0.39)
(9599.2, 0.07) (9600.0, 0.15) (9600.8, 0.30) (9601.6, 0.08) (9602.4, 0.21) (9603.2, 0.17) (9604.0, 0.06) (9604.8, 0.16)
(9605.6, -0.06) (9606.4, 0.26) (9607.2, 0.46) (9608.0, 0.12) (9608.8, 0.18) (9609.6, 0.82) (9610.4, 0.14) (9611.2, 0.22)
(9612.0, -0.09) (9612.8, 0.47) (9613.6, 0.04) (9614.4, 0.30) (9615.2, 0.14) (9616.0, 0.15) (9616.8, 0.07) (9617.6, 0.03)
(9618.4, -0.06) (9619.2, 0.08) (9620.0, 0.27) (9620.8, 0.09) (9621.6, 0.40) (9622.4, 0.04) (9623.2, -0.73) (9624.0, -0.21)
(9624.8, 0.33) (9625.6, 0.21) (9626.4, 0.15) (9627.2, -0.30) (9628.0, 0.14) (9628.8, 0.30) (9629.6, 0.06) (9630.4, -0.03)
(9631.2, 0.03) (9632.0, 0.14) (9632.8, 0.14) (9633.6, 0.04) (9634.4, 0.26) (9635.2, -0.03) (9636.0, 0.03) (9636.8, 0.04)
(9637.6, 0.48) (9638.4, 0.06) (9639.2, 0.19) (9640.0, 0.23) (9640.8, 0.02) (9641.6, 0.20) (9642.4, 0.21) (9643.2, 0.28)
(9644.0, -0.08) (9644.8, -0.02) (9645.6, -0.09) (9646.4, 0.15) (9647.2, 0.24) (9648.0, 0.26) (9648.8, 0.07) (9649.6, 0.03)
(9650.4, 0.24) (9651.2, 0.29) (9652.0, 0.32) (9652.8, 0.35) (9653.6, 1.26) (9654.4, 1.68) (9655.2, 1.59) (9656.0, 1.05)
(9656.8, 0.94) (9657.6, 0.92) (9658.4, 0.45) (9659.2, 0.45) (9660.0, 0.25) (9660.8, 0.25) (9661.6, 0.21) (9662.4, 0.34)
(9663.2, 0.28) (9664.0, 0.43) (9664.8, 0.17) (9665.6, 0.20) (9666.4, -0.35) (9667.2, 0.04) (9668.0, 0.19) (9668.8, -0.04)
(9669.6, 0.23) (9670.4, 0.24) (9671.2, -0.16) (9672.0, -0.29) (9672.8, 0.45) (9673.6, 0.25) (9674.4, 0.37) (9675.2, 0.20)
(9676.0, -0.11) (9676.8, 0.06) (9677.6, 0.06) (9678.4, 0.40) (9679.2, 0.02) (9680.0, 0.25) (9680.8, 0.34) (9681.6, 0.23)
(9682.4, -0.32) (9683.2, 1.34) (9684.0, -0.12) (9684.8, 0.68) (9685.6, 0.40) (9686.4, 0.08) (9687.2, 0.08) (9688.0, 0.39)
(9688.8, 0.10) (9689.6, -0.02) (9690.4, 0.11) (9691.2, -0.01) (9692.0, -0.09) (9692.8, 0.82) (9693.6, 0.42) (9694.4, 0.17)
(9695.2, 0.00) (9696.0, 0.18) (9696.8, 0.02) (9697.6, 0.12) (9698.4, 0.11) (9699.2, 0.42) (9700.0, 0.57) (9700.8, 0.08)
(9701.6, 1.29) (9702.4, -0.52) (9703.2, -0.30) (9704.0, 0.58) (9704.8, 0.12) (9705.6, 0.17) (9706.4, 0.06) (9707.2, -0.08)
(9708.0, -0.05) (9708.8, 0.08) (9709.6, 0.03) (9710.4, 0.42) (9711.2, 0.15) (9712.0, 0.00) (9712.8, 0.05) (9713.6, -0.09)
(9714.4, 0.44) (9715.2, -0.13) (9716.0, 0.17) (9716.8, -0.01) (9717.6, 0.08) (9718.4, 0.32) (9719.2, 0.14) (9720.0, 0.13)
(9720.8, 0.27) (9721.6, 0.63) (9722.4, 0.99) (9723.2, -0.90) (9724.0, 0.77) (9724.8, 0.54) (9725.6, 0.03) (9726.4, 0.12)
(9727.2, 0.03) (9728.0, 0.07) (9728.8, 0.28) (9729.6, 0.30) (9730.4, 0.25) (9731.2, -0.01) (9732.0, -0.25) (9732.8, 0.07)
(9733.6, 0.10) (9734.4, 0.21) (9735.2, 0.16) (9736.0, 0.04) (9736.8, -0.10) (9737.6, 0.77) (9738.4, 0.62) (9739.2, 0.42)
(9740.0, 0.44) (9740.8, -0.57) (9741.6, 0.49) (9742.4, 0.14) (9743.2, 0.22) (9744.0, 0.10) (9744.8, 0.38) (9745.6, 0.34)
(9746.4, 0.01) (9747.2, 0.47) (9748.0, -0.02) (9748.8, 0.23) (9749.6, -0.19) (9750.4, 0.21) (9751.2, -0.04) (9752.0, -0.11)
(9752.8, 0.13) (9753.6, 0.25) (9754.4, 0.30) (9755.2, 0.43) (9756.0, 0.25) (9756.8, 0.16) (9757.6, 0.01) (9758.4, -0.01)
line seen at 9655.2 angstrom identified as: [O III] 5007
